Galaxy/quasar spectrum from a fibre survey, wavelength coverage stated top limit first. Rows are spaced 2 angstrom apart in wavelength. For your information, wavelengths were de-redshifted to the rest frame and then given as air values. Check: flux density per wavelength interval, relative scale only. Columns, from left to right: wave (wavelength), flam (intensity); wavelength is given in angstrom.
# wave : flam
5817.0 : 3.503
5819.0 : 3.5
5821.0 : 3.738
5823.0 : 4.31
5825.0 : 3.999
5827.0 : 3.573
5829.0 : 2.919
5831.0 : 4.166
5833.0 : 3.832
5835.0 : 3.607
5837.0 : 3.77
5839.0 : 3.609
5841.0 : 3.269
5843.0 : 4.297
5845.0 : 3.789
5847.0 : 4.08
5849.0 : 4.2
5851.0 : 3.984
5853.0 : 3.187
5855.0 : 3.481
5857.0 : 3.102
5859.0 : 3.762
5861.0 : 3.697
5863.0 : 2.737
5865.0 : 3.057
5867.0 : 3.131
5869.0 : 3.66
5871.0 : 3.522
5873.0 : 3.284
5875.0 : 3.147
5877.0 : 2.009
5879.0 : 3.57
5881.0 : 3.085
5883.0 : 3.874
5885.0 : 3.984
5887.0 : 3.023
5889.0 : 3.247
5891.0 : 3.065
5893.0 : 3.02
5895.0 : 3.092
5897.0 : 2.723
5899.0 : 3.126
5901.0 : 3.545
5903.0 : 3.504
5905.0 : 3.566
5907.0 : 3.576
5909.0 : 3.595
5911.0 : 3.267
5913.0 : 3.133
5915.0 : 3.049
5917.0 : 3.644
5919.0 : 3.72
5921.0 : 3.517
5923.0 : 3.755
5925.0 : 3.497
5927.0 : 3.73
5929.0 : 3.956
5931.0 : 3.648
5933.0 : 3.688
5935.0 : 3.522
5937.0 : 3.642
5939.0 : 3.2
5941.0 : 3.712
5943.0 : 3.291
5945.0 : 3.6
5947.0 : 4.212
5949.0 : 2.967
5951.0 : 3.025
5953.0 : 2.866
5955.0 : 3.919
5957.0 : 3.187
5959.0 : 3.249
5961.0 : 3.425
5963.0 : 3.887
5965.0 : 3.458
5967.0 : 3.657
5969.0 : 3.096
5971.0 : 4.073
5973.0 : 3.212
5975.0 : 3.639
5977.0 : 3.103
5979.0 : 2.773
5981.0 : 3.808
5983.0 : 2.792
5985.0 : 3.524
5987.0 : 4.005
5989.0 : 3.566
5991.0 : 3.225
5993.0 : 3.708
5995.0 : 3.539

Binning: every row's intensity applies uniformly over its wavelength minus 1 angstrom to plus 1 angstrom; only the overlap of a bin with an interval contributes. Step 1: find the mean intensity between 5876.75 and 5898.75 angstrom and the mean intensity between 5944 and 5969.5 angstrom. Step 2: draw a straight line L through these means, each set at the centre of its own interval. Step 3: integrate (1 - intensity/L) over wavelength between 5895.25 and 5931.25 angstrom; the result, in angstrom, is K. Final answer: -1.98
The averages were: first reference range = 3.19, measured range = 3.46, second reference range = 3.43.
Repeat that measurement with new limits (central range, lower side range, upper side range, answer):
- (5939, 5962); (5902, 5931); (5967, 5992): 0.5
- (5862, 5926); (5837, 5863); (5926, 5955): 5.2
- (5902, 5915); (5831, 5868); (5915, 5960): 0.5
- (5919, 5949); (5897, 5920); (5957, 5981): -1.9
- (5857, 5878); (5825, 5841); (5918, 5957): 2.4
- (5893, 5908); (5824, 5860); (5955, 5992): 1.3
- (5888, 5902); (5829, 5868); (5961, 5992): 1.7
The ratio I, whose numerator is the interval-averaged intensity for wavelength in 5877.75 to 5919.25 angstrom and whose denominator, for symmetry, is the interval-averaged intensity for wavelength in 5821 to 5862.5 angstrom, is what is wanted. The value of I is 0.90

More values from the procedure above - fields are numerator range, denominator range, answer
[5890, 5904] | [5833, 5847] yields 0.84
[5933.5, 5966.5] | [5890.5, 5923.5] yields 1.03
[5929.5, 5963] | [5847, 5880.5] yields 1.03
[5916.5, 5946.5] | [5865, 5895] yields 1.11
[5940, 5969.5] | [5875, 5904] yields 1.07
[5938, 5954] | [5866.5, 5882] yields 1.06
